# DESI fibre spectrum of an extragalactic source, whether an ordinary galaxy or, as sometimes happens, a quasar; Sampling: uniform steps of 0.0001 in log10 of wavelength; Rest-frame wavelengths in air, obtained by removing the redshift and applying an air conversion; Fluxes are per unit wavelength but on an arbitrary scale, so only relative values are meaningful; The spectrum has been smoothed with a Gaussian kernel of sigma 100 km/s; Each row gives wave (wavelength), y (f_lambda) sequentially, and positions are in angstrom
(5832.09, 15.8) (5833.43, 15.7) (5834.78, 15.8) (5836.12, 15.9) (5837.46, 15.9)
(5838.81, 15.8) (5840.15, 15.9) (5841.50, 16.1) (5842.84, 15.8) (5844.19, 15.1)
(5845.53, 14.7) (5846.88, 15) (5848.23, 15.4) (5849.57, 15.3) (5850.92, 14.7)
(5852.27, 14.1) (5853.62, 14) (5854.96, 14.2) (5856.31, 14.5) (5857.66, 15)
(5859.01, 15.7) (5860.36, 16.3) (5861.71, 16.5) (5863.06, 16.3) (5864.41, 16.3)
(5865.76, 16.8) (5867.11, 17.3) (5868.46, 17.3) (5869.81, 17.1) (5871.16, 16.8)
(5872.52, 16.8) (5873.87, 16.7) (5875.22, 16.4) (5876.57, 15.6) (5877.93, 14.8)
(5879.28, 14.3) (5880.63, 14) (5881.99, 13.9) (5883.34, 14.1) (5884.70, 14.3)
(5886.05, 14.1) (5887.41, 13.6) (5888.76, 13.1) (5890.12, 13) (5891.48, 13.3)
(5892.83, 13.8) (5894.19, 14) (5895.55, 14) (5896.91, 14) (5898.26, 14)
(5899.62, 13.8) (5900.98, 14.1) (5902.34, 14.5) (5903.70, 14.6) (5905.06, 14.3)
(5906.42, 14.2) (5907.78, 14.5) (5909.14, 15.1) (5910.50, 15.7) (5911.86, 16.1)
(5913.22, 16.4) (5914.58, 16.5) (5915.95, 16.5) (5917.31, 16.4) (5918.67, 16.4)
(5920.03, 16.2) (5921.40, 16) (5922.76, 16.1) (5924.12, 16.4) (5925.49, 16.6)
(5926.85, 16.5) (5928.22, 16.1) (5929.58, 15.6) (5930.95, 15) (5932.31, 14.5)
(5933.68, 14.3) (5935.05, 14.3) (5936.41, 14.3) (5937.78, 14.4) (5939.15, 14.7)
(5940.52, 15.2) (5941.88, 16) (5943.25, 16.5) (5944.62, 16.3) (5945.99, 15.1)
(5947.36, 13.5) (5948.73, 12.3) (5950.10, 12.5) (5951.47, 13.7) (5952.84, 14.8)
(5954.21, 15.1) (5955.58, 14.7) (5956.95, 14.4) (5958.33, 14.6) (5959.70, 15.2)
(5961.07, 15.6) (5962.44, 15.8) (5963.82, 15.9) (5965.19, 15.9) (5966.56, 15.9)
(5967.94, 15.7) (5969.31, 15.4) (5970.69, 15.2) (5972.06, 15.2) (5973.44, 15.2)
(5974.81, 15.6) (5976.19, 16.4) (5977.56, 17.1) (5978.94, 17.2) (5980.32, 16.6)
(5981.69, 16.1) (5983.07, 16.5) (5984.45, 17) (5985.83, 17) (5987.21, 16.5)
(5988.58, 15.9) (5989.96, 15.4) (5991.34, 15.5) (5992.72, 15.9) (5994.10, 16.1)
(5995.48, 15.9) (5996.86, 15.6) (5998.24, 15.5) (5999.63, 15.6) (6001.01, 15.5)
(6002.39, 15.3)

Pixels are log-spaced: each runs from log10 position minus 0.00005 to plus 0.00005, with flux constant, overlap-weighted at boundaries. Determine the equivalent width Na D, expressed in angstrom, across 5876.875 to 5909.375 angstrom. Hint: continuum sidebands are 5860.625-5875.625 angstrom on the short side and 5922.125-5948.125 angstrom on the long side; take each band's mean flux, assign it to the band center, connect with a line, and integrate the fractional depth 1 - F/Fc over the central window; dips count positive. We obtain 4.3 angstrom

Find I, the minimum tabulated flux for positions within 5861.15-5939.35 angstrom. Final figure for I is 13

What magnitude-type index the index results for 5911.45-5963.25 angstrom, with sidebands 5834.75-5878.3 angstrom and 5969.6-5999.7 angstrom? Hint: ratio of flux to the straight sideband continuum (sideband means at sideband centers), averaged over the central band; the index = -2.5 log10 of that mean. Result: 0.05 mag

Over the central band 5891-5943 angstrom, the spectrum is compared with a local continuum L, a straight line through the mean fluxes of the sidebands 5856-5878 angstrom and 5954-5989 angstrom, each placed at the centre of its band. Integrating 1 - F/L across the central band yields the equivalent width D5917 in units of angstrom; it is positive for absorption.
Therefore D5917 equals 3.08 angstrom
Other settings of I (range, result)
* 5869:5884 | 13.9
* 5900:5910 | 14.1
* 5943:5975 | 12.3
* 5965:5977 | 15.2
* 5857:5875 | 15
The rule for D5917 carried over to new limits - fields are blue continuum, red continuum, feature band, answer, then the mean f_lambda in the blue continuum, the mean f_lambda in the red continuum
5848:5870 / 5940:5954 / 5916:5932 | -1.3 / 15.7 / 14.6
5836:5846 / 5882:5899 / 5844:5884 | -2.0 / 15.7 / 13.8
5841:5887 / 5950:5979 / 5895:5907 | 1.0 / 15.4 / 15.3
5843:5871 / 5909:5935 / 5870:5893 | 1.5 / 15.6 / 15.9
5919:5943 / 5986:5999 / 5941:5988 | 0.6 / 15.5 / 15.9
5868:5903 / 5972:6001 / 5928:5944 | 0.3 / 14.7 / 16.1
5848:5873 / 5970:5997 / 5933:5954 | 1.9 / 15.8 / 16.1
